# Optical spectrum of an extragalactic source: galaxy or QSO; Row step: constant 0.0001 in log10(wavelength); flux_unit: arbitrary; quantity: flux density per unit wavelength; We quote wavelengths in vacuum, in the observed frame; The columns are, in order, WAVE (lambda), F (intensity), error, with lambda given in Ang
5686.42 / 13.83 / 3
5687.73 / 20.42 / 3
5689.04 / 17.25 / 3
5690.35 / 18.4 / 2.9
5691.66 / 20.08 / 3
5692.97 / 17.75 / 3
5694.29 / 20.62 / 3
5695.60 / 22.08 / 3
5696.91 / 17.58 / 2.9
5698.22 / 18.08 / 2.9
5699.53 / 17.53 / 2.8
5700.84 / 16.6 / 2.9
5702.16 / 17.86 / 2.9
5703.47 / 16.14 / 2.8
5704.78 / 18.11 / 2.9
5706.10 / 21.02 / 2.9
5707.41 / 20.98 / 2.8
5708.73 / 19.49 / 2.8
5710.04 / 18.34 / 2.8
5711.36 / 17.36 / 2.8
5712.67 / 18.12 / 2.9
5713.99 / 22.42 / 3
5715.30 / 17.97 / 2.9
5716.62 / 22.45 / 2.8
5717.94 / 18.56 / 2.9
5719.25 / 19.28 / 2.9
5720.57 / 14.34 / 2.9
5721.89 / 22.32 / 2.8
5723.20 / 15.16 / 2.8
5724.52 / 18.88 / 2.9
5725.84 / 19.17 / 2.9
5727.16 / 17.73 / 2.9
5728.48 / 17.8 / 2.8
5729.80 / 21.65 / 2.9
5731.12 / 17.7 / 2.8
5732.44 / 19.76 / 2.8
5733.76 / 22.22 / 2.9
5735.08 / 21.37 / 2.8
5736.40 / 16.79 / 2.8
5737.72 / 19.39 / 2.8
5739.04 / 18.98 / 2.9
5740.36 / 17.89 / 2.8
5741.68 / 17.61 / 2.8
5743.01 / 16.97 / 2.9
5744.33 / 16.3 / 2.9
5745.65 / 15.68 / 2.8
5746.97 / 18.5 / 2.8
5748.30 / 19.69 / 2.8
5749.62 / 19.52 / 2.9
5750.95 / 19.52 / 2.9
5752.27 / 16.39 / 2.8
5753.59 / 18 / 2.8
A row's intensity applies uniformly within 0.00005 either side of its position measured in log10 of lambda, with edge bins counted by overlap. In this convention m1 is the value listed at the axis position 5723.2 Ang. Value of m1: 15.16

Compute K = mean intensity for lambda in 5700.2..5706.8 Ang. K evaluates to 18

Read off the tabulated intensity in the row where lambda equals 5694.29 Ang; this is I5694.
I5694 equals 20.62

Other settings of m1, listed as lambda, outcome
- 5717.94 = 18.56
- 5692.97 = 17.75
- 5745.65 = 15.68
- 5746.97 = 18.5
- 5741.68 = 17.61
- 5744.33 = 16.3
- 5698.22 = 18.08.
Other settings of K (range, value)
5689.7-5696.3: 19.8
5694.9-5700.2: 18.9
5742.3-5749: 17.4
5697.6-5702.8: 17.5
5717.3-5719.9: 19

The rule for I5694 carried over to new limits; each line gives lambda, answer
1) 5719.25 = 19.28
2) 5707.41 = 20.98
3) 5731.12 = 17.7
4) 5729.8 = 21.65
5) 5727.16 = 17.73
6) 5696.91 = 17.58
